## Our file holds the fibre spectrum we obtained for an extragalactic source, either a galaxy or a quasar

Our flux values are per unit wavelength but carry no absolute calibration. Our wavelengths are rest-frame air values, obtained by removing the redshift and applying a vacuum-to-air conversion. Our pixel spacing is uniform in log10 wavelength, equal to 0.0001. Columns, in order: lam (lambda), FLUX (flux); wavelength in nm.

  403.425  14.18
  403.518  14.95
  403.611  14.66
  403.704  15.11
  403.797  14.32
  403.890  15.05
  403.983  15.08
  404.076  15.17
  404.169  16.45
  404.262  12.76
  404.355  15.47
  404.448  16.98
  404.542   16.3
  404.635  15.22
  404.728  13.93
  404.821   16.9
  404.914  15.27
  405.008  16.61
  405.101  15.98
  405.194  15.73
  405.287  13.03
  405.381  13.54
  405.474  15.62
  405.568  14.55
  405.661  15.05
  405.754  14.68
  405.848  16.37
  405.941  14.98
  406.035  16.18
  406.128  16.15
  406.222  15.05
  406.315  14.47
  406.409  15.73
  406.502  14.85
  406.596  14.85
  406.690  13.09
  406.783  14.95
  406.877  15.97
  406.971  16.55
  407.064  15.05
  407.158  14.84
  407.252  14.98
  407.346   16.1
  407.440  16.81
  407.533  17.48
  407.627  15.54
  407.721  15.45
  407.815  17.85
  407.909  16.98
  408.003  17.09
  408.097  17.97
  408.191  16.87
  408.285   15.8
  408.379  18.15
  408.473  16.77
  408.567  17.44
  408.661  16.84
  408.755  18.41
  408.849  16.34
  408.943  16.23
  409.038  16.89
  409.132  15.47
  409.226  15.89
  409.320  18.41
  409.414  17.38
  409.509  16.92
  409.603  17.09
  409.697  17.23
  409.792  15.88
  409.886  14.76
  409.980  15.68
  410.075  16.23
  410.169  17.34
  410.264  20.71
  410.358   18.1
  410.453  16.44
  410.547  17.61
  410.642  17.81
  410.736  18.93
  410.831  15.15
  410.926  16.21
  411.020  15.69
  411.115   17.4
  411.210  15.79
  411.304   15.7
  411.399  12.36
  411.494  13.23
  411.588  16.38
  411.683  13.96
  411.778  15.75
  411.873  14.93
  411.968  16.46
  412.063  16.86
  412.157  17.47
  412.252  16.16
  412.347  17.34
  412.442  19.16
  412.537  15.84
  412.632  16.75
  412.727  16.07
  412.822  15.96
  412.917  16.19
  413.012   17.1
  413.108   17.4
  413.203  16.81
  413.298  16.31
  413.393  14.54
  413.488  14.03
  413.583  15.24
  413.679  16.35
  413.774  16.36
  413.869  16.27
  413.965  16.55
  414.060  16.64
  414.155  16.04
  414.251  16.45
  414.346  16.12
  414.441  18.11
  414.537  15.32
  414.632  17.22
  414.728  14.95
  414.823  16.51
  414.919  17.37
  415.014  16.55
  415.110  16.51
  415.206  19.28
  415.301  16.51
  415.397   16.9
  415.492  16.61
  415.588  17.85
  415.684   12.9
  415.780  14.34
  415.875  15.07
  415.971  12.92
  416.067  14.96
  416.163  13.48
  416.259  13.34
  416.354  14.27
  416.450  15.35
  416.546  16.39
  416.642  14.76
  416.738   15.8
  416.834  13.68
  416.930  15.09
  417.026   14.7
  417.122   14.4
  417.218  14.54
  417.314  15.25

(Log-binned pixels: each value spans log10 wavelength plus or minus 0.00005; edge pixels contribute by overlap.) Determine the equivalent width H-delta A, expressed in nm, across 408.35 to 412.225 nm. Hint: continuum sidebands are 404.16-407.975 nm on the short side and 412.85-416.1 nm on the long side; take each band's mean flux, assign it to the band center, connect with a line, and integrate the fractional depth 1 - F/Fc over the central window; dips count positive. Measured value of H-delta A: -0.18 nm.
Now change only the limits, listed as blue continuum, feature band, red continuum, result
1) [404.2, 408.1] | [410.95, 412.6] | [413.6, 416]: 0.01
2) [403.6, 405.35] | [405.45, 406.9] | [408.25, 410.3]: 0.06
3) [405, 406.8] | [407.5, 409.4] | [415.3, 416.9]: -0.24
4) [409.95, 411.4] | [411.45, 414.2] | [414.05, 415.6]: 0.11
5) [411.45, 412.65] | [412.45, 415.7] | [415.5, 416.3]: -0.24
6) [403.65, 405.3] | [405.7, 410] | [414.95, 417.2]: -0.24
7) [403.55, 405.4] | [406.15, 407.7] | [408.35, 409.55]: 0.07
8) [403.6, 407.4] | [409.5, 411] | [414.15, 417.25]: -0.16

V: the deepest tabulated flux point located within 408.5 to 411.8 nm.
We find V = 12.36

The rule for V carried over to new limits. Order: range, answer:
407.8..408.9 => 15.8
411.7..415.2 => 14.03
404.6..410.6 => 13.03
